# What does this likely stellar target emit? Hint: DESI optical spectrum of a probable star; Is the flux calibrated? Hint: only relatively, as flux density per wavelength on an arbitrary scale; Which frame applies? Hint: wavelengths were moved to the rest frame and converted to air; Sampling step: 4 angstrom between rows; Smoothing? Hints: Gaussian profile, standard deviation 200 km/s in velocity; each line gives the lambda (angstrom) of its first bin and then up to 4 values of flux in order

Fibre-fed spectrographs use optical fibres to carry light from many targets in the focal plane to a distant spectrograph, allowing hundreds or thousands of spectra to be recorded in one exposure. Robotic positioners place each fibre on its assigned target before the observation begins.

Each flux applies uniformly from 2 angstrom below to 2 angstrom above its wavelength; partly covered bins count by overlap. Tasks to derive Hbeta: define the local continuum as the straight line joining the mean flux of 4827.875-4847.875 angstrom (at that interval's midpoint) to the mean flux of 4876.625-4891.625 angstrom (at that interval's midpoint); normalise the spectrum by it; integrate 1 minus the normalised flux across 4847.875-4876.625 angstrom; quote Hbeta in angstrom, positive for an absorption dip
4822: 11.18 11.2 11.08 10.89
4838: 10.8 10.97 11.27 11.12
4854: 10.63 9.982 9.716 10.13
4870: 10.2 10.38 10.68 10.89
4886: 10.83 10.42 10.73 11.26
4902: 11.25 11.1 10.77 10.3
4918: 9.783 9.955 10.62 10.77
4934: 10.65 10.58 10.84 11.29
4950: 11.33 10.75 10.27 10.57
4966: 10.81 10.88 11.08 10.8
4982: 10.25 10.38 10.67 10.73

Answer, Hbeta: 1.40 angstrom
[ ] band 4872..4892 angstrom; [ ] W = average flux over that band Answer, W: 10.6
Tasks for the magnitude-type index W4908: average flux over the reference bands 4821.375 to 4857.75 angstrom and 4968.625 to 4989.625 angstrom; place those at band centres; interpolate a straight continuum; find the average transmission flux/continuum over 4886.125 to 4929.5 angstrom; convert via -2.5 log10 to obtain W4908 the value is 0.02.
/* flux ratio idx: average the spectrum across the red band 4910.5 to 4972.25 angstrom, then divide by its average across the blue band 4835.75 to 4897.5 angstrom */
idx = 1.00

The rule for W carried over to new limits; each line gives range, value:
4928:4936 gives 10.7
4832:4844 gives 10.9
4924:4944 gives 10.7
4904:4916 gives 10.7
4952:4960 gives 10.5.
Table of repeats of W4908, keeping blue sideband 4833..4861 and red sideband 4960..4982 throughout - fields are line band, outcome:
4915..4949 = 0.020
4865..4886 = 0.027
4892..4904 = -0.031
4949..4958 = -0.006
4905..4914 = 0.000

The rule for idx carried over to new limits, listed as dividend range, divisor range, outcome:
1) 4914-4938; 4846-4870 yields 1.00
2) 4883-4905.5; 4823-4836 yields 0.99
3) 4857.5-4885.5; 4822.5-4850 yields 0.93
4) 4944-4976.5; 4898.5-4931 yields 1.03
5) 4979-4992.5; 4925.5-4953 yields 0.96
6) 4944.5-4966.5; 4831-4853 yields 0.98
